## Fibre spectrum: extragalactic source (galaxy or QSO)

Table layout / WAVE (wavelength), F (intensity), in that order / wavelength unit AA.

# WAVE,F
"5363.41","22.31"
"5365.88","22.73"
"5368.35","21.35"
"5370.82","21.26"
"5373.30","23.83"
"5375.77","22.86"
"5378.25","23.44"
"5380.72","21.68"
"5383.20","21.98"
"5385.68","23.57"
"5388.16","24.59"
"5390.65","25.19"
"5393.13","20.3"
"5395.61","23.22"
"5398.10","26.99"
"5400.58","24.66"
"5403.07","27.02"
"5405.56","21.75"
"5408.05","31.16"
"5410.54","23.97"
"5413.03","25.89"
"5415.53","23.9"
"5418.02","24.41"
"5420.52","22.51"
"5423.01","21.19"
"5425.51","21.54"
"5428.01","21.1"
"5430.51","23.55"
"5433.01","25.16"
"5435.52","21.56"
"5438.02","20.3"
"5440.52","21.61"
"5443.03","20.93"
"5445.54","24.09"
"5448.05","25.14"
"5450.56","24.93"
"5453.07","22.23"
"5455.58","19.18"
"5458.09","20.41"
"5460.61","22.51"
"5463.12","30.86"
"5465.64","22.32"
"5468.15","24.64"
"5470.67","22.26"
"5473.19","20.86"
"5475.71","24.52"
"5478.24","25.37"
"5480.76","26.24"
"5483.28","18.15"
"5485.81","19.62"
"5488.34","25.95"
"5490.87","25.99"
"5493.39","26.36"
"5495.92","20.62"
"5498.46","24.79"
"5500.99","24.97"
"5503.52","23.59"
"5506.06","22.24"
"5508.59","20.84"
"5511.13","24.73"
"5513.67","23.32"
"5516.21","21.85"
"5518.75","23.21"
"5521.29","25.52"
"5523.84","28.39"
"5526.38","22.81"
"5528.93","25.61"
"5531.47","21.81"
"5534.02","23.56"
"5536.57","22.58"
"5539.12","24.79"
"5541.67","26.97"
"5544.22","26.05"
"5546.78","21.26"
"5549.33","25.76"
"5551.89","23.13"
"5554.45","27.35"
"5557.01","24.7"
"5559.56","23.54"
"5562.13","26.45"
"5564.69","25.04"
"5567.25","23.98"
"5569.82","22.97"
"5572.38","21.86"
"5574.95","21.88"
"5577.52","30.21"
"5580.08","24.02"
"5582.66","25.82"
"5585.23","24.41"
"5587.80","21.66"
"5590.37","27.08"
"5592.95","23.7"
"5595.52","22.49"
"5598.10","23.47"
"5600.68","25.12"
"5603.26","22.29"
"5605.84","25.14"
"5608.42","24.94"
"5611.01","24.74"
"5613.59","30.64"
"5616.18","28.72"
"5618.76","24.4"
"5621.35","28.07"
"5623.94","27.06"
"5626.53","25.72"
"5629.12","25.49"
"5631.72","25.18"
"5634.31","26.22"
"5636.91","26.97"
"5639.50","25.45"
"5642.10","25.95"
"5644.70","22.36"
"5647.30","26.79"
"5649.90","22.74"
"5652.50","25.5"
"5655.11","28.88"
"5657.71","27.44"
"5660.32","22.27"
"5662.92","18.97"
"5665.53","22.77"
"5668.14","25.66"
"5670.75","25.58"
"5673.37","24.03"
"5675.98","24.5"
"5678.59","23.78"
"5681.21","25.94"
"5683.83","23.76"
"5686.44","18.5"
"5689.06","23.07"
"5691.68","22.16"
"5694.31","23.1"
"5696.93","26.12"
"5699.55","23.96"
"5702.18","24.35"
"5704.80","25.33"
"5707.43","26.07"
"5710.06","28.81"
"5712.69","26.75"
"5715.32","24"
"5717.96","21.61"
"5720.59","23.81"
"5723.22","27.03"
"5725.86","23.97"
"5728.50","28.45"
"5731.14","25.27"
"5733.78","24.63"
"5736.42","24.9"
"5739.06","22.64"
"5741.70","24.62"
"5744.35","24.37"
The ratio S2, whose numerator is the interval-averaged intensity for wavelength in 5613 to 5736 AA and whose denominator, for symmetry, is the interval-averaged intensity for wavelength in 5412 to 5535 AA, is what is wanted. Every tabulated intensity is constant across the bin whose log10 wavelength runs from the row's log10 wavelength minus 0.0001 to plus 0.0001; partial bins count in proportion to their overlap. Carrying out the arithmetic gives 1.07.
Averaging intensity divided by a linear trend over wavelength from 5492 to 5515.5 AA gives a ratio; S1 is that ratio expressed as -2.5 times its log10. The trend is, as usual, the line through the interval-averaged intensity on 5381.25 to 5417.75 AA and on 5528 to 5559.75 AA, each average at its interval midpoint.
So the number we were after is 0.04 mag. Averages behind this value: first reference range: 24.5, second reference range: 24.4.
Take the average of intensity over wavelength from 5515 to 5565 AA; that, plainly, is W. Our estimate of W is 24.5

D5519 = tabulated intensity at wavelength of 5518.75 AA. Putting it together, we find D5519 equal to 23.21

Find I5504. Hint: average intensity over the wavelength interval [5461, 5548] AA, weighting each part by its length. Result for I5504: 23.9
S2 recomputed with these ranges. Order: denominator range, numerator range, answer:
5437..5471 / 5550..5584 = 1.07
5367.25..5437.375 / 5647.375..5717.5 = 1.04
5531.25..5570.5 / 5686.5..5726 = 1.00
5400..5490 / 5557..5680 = 1.07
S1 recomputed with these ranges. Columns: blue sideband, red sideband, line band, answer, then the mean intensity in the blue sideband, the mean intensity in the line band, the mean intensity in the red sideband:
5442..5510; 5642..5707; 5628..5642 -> -0.08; 23.3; 25.9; 24.1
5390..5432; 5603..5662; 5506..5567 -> 0.03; 24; 24.3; 25.8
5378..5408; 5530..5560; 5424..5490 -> 0.06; 24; 22.9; 24.3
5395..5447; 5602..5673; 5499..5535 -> 0.03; 23.6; 23.8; 25.4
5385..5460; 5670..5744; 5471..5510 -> 0.02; 23.4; 23.3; 24.5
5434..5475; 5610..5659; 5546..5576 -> 0.03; 22.8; 24.1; 26.2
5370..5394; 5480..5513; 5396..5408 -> -0.11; 22.9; 25.6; 23.3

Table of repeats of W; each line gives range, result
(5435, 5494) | 23.2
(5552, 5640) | 25.2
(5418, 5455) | 22.6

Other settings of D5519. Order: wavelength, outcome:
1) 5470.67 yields 22.26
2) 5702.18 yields 24.35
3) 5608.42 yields 24.94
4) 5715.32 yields 24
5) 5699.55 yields 23.96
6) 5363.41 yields 22.31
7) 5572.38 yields 21.86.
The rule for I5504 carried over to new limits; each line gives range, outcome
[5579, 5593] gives 24.5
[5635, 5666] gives 24.8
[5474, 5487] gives 22.7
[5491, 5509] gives 23.6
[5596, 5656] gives 25.7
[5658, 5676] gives 23.5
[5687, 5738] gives 24.8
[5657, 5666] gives 22.6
